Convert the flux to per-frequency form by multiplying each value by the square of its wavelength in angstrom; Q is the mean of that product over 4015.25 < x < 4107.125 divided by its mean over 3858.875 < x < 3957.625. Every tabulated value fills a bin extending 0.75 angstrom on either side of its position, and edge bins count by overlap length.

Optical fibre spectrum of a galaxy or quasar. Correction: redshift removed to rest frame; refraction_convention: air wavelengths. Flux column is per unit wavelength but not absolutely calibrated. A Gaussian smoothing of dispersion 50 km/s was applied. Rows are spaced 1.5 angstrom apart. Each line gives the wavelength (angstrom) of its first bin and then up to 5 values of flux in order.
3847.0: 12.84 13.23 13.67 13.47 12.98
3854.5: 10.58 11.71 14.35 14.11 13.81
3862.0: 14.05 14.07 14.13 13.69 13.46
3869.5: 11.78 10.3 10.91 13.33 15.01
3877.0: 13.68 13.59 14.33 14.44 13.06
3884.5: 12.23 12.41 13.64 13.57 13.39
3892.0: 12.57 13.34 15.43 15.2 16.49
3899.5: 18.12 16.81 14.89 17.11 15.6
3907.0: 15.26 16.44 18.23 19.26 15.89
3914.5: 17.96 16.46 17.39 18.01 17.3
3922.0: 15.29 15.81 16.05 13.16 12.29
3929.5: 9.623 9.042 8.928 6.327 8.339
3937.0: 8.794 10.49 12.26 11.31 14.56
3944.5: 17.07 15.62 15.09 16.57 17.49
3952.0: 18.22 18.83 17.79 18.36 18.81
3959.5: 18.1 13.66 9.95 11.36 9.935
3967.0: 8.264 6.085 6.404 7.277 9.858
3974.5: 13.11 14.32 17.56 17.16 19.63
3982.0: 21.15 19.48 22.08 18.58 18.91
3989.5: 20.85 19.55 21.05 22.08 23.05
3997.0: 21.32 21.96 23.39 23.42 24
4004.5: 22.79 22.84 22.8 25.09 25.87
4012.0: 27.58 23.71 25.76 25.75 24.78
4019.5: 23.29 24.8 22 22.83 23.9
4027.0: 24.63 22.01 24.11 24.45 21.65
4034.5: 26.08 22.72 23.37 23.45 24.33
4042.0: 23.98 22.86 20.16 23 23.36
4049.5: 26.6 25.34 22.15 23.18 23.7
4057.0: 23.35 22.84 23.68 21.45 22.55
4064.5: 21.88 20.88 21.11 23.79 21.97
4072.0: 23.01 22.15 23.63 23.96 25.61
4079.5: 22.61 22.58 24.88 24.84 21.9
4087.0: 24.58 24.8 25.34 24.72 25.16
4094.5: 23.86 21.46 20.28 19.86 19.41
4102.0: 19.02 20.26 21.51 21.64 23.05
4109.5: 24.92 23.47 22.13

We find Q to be 1.73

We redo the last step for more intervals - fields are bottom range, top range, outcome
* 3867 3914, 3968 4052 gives 1.57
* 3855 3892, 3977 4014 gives 1.75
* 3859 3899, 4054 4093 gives 1.89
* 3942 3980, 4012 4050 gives 1.75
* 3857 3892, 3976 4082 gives 1.85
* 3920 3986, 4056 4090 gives 1.77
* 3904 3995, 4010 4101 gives 1.64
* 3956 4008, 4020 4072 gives 1.37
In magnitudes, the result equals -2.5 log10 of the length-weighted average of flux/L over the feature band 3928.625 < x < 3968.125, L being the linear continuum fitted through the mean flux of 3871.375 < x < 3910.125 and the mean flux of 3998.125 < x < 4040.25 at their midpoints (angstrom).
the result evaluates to 0.38 mag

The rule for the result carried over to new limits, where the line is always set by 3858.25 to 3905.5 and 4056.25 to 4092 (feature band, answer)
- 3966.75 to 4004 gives 0.08 mag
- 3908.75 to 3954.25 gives 0.14 mag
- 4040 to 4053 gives -0.08 mag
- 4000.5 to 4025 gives -0.19 mag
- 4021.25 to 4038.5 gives -0.11 mag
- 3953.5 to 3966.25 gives 0.18 mag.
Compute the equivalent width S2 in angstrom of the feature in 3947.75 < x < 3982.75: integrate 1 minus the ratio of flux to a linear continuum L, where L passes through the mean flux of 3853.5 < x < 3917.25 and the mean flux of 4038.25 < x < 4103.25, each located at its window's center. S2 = 7.19 angstrom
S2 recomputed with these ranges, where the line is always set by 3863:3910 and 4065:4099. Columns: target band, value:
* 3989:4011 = -3.6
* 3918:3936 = 3.8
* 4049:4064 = -0.9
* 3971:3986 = 1.7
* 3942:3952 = 0.5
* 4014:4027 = -2.4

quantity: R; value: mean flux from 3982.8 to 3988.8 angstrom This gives 19.8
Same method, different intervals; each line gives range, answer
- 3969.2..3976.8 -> 10.2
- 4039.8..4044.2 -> 23.7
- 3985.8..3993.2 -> 19.8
